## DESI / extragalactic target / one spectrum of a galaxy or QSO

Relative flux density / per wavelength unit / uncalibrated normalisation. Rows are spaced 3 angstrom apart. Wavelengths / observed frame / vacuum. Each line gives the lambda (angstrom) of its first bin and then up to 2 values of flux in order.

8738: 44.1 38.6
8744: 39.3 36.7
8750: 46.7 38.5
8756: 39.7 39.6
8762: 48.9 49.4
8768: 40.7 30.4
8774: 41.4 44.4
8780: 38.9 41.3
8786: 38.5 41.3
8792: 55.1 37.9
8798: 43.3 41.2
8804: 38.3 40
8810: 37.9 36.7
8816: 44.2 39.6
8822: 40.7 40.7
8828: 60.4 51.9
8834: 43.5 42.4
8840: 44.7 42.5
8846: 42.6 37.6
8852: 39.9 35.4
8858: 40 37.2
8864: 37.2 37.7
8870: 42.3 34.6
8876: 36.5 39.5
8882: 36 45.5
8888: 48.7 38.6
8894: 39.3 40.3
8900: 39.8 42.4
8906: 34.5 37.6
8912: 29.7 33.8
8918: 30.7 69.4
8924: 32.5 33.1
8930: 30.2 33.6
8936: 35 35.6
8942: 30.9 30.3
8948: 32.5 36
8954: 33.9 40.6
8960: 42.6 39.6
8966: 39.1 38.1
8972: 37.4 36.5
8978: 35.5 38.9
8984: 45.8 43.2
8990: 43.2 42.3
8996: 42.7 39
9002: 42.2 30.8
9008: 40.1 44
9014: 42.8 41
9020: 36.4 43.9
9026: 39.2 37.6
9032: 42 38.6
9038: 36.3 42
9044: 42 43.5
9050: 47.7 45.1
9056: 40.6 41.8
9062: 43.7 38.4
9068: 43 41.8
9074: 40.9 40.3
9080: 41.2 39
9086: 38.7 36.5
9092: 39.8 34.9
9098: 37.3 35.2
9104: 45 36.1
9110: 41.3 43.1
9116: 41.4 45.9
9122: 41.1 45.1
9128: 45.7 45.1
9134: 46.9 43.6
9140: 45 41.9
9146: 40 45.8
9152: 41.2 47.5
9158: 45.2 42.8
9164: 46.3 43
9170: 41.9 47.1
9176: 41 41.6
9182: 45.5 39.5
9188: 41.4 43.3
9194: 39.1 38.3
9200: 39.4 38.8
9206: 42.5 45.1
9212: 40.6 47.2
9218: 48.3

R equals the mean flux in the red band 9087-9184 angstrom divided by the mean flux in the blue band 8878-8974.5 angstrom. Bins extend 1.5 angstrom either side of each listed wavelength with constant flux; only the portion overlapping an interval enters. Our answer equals 1.1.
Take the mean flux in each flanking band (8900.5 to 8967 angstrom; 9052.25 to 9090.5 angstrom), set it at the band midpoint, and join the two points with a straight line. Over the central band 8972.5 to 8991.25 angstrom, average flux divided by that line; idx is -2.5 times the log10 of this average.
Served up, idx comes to -0.06 mag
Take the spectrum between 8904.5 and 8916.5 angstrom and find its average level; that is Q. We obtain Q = 33.9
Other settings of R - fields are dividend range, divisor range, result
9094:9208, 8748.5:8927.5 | 1.03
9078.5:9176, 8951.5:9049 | 1.05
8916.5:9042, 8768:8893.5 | 0.94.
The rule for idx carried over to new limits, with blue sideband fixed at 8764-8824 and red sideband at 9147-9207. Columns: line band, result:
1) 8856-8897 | 0.050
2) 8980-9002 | -0.012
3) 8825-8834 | -0.243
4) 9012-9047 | 0.042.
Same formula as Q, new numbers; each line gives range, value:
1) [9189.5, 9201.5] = 40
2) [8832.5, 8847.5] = 43.1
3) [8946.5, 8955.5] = 34.1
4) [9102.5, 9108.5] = 40.6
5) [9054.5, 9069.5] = 41.5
